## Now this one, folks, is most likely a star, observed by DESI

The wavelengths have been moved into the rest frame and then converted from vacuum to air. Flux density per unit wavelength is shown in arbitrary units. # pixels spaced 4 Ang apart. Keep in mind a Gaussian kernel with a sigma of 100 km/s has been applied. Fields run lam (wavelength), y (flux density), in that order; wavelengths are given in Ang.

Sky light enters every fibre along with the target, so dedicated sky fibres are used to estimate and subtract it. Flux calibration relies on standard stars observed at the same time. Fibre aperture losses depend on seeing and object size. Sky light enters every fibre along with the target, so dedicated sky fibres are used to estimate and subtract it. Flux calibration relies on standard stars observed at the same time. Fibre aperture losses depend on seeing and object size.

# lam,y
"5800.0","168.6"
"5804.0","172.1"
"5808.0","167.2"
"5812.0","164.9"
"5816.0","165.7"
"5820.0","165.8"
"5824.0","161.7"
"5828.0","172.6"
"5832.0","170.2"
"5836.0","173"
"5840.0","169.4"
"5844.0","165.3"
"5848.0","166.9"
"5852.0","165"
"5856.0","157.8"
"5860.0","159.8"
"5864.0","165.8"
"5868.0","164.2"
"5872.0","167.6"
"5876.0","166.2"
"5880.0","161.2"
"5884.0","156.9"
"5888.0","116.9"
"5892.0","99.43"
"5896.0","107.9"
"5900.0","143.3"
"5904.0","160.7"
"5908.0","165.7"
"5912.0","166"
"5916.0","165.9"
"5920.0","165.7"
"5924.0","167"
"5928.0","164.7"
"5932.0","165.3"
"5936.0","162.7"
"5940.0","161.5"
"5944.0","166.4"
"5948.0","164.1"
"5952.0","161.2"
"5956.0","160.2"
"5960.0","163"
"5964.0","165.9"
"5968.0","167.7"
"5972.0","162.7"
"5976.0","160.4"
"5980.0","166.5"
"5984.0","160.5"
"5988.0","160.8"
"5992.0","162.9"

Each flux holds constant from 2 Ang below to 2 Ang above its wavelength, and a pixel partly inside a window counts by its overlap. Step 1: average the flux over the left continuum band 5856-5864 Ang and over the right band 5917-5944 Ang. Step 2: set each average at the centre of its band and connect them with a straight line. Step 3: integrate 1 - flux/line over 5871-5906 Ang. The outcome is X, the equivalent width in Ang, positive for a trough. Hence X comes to 4.5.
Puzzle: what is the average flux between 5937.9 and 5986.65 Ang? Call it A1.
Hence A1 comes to 163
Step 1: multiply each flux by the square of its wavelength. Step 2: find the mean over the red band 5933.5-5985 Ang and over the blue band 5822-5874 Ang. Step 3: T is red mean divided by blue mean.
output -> 1.02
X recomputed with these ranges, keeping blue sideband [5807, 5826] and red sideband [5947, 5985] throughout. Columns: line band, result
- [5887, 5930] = 4.10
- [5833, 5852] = -0.43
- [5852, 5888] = 0.94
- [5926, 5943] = -0.01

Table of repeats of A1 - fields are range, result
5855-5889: 159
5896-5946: 161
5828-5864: 166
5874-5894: 140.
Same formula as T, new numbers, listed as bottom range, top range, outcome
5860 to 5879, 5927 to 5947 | 1.02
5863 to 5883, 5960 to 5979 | 1.03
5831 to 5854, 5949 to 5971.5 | 1.01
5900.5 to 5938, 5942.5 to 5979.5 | 1.01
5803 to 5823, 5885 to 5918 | 0.87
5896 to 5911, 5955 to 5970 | 1.11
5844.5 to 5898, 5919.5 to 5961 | 1.11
